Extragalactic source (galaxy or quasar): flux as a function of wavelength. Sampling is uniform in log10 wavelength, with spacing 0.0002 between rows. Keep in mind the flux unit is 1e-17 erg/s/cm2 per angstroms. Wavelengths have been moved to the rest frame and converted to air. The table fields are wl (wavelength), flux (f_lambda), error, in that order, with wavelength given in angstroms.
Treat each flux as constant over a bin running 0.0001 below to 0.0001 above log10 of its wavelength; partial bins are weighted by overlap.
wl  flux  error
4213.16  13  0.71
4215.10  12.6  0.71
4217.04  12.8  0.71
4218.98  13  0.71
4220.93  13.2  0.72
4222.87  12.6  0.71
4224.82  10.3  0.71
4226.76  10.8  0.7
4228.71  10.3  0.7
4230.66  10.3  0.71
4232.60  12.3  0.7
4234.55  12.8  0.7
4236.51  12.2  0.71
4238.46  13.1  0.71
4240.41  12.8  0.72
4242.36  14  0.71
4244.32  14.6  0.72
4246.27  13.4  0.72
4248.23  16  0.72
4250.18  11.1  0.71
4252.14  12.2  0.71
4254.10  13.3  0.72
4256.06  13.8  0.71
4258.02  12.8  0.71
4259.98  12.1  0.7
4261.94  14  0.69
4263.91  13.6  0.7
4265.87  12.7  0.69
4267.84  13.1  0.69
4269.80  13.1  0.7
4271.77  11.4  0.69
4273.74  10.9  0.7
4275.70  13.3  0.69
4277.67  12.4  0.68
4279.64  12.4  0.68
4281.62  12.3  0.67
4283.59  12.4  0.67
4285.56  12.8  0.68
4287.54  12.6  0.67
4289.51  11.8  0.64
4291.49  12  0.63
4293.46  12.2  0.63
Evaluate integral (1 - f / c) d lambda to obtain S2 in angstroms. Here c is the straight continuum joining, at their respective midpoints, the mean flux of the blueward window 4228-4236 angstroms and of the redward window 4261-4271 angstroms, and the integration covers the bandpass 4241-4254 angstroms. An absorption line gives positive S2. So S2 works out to -1.3 angstroms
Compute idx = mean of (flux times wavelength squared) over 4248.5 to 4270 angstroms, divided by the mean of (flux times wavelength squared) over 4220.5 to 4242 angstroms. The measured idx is 1.10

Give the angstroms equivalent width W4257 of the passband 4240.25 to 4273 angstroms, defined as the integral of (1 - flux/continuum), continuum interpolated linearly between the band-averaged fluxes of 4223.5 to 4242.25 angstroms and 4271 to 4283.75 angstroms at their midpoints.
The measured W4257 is -3.3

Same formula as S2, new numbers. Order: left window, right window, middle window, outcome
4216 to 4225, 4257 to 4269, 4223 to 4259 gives 0.7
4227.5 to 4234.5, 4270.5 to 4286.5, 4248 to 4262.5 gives -1.5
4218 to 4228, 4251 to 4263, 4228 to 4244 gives 0.0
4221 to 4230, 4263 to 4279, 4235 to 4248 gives -2.0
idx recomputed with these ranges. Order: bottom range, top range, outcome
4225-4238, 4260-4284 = 1.12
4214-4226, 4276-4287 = 1.04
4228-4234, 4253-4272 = 1.19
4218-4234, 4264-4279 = 1.10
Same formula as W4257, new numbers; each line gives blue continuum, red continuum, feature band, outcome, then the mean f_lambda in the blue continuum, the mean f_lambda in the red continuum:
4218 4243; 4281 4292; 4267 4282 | -0.09 angstroms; 12.1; 12.3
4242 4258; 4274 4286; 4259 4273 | 0.15 angstroms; 13.5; 12.5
